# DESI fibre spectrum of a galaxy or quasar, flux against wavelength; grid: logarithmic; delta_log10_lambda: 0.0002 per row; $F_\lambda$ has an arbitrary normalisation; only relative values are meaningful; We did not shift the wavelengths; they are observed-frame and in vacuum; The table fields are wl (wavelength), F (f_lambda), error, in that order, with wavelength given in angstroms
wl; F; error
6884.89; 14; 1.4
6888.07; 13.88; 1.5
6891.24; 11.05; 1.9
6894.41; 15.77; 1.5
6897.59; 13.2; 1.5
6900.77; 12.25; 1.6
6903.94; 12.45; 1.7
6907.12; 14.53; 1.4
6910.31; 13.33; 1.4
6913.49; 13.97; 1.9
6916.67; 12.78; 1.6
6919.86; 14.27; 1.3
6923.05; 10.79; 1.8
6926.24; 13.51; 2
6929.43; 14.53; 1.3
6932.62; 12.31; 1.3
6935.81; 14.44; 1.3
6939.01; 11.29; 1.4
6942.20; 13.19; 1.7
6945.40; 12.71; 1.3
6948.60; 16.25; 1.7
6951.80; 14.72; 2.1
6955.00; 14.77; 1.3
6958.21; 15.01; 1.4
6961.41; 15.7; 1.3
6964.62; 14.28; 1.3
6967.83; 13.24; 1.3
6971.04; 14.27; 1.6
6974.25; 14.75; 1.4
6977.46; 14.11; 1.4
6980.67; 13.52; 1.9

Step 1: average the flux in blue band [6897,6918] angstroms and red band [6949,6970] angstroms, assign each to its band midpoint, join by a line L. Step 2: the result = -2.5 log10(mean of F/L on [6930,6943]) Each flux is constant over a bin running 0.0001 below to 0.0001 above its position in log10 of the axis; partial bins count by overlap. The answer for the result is 0.09 mag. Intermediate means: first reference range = 13.2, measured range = 12.9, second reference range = 14.7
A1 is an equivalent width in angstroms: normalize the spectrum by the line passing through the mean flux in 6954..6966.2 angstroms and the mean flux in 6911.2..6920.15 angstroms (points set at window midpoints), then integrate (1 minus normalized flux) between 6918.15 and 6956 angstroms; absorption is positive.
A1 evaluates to 1.8 angstroms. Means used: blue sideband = 13.6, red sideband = 14.9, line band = 13.5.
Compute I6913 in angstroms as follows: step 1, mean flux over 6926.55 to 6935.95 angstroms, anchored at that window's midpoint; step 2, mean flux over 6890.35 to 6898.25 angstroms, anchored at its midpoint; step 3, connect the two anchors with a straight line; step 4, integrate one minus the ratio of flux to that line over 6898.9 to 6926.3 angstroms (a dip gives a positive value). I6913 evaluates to 1.0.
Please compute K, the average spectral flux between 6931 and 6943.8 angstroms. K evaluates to 12.8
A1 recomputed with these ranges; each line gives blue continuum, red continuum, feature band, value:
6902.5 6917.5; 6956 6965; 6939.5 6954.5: 0.6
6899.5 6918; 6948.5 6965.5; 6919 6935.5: 1.0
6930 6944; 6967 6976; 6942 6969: -1.8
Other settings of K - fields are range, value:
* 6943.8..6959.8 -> 14.7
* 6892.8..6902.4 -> 13.7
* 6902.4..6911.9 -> 13.4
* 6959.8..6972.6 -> 14.4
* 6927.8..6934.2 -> 13.4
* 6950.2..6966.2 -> 14.9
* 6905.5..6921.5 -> 13.8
